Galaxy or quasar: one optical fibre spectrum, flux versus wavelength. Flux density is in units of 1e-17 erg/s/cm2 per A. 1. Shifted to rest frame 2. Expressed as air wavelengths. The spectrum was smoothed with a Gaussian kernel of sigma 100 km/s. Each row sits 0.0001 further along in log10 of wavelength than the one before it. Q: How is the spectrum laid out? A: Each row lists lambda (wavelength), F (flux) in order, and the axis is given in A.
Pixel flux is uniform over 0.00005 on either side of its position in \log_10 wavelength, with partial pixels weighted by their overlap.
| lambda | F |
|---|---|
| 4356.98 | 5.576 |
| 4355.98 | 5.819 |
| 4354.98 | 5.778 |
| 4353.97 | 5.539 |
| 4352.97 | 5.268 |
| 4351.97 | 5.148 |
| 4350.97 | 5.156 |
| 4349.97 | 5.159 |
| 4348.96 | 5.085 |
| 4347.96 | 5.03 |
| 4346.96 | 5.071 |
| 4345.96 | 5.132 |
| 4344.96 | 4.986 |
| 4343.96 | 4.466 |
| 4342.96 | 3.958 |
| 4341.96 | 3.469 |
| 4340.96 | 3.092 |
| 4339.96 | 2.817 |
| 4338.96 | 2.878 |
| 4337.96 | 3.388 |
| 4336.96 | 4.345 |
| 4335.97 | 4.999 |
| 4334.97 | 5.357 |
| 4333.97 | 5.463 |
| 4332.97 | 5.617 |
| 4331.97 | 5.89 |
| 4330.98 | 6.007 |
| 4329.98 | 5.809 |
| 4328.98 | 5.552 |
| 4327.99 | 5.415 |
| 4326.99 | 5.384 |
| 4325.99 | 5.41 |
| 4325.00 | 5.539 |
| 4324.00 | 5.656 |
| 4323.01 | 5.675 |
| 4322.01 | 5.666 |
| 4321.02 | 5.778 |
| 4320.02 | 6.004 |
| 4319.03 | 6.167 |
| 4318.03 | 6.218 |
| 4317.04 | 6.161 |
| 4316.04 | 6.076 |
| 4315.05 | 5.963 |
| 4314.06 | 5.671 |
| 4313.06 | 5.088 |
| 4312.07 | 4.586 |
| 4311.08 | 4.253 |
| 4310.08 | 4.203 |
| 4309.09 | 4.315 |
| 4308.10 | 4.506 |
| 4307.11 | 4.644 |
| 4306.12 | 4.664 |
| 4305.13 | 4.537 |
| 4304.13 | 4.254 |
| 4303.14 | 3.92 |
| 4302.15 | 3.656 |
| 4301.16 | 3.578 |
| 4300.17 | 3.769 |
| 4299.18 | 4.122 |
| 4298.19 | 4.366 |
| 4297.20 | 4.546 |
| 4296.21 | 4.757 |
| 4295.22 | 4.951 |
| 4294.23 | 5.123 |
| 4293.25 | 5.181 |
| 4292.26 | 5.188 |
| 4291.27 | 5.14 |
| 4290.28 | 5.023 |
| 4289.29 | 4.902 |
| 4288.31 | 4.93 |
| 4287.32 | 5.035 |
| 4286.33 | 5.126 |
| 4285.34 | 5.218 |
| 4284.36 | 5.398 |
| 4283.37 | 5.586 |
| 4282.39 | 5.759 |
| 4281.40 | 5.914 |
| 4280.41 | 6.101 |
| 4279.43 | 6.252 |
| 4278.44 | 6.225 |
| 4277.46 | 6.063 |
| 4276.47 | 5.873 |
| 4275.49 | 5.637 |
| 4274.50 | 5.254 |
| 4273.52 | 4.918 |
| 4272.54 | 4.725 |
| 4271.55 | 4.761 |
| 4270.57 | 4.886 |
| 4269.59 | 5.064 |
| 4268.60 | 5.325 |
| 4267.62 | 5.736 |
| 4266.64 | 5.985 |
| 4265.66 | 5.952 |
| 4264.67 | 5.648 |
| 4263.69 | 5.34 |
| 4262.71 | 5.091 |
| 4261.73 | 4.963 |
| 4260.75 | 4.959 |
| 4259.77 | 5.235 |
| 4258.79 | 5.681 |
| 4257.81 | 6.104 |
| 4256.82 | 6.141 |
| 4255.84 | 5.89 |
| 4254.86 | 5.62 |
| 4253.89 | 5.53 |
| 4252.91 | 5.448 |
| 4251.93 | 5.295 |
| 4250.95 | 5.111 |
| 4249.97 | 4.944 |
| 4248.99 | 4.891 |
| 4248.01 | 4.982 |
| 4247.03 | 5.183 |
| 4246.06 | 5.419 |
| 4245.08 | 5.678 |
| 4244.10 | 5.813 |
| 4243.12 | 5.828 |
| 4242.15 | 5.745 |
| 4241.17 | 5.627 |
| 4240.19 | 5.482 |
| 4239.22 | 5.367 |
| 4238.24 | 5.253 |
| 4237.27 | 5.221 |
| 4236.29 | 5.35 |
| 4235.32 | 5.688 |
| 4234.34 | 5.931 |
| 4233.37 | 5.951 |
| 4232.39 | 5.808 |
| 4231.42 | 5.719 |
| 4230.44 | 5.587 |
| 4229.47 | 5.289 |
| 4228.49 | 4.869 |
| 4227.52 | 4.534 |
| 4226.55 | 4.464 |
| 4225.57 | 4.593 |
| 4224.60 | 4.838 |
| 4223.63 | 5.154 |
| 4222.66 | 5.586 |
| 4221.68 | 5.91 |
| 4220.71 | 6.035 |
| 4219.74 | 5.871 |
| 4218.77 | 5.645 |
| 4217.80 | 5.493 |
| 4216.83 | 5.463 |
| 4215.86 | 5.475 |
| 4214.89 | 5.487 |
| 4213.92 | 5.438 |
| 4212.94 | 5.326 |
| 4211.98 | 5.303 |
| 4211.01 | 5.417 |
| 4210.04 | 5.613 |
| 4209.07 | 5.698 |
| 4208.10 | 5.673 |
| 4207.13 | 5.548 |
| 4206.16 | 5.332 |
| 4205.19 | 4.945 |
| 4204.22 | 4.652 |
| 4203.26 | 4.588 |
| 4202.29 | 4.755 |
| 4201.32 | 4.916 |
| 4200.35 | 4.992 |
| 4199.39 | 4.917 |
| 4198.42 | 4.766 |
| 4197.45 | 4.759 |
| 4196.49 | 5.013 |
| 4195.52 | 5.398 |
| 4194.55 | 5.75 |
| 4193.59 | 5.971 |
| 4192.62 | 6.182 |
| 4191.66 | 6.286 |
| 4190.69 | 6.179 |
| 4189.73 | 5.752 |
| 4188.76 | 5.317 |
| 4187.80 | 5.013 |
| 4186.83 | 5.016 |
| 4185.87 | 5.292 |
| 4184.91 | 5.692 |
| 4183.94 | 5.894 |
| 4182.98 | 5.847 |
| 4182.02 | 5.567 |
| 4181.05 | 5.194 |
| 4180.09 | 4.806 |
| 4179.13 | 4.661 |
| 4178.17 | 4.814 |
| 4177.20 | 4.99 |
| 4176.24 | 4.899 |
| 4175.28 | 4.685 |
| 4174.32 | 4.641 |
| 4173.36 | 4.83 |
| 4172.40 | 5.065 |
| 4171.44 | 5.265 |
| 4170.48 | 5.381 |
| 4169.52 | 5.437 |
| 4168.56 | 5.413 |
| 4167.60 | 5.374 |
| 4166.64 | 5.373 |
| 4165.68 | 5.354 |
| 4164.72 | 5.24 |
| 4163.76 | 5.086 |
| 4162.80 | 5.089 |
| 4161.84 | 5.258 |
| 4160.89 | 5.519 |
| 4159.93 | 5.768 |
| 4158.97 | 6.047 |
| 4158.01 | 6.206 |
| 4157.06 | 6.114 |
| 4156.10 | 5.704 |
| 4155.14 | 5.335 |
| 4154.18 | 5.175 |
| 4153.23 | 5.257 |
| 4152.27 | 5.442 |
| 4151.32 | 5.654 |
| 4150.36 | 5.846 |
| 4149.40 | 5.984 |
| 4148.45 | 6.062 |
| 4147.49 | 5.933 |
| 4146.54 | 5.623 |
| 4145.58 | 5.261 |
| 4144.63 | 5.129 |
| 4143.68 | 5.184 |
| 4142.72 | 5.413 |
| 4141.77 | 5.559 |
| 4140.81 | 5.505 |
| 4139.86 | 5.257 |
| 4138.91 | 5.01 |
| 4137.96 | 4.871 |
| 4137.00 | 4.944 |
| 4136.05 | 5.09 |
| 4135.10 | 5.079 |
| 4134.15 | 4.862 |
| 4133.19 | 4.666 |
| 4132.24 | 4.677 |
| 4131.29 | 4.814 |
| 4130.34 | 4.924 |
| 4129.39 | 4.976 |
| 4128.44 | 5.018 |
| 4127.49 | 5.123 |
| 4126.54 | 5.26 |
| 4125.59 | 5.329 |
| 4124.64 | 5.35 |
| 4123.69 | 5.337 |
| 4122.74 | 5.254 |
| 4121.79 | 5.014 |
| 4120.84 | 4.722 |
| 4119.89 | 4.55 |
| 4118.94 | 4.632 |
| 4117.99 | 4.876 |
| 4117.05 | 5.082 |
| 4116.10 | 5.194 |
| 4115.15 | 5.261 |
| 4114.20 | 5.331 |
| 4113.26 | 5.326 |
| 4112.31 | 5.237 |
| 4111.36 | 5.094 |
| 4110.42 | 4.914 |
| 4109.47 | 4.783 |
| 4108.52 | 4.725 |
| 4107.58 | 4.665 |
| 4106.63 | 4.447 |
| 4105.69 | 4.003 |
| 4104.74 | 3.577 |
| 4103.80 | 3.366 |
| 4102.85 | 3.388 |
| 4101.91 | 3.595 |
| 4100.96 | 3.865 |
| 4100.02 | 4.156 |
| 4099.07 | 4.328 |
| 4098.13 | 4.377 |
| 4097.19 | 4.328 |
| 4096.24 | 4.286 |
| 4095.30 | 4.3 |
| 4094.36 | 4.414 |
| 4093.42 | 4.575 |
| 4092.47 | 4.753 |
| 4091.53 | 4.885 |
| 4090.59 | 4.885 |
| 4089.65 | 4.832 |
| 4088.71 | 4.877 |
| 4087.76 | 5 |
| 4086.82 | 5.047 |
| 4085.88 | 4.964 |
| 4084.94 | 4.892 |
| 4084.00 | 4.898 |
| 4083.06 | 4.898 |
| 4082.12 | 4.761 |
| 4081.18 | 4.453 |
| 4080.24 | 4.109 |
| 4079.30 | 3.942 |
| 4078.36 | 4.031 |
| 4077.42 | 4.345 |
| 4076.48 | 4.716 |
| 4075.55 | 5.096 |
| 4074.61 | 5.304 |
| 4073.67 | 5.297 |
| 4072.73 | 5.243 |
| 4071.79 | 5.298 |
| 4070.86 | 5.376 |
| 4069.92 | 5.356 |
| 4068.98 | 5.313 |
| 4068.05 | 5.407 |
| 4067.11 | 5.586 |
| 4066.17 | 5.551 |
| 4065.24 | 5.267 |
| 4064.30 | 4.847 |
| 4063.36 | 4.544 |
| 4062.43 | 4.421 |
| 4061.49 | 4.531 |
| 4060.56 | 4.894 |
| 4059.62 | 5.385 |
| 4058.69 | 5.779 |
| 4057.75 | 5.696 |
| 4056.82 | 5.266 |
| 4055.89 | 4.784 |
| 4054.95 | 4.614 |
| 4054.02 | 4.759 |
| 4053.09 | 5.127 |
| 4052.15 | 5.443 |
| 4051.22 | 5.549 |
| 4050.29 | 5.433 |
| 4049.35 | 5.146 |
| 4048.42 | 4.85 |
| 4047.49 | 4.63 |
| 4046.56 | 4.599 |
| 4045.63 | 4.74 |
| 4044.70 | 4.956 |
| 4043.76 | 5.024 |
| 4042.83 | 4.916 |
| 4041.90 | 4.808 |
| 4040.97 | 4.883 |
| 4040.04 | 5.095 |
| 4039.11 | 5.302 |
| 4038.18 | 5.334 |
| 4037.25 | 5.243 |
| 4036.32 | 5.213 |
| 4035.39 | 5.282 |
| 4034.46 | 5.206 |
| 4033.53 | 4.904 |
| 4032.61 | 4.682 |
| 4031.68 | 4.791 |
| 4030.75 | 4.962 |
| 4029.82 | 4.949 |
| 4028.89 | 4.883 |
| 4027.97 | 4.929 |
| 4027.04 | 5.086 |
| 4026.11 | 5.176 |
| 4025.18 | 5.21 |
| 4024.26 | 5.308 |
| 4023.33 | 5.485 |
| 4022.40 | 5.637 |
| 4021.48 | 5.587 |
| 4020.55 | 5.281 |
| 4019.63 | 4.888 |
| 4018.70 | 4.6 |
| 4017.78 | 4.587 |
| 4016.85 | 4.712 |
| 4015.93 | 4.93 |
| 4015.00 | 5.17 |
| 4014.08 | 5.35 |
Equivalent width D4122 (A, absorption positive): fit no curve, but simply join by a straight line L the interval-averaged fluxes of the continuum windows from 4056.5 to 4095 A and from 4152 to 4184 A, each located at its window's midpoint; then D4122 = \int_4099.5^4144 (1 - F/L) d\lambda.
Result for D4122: 2.5 A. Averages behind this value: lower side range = 4.94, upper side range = 5.31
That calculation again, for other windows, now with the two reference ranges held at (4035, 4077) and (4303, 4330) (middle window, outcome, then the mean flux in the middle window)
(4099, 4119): 2.3 A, 4.54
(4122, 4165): -1.5 A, 5.34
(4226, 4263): -1.4 A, 5.41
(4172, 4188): 0.2 A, 5.11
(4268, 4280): -0.4 A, 5.42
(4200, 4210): 0.1 A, 5.13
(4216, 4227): -0.4 A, 5.38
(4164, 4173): -0.2 A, 5.31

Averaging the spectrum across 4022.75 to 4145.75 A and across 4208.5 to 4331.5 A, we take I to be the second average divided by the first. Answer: 1.08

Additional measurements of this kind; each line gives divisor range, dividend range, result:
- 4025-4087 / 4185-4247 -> 1.08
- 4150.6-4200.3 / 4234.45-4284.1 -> 1.02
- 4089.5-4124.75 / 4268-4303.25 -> 1.10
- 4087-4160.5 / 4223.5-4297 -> 1.08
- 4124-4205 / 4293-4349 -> 0.92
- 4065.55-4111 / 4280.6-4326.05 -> 1.09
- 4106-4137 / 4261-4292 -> 1.09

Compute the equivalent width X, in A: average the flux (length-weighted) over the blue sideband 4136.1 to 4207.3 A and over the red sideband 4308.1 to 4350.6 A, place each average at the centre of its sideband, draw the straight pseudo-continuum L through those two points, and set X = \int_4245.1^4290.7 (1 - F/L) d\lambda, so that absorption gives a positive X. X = -2.2 A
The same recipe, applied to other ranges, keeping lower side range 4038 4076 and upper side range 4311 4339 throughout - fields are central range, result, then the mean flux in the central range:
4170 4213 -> 0.13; 5.26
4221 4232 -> 0.32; 5.16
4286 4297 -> 0.77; 5.02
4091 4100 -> 1.21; 4.46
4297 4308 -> 2.48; 4.19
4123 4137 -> 0.43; 5.04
